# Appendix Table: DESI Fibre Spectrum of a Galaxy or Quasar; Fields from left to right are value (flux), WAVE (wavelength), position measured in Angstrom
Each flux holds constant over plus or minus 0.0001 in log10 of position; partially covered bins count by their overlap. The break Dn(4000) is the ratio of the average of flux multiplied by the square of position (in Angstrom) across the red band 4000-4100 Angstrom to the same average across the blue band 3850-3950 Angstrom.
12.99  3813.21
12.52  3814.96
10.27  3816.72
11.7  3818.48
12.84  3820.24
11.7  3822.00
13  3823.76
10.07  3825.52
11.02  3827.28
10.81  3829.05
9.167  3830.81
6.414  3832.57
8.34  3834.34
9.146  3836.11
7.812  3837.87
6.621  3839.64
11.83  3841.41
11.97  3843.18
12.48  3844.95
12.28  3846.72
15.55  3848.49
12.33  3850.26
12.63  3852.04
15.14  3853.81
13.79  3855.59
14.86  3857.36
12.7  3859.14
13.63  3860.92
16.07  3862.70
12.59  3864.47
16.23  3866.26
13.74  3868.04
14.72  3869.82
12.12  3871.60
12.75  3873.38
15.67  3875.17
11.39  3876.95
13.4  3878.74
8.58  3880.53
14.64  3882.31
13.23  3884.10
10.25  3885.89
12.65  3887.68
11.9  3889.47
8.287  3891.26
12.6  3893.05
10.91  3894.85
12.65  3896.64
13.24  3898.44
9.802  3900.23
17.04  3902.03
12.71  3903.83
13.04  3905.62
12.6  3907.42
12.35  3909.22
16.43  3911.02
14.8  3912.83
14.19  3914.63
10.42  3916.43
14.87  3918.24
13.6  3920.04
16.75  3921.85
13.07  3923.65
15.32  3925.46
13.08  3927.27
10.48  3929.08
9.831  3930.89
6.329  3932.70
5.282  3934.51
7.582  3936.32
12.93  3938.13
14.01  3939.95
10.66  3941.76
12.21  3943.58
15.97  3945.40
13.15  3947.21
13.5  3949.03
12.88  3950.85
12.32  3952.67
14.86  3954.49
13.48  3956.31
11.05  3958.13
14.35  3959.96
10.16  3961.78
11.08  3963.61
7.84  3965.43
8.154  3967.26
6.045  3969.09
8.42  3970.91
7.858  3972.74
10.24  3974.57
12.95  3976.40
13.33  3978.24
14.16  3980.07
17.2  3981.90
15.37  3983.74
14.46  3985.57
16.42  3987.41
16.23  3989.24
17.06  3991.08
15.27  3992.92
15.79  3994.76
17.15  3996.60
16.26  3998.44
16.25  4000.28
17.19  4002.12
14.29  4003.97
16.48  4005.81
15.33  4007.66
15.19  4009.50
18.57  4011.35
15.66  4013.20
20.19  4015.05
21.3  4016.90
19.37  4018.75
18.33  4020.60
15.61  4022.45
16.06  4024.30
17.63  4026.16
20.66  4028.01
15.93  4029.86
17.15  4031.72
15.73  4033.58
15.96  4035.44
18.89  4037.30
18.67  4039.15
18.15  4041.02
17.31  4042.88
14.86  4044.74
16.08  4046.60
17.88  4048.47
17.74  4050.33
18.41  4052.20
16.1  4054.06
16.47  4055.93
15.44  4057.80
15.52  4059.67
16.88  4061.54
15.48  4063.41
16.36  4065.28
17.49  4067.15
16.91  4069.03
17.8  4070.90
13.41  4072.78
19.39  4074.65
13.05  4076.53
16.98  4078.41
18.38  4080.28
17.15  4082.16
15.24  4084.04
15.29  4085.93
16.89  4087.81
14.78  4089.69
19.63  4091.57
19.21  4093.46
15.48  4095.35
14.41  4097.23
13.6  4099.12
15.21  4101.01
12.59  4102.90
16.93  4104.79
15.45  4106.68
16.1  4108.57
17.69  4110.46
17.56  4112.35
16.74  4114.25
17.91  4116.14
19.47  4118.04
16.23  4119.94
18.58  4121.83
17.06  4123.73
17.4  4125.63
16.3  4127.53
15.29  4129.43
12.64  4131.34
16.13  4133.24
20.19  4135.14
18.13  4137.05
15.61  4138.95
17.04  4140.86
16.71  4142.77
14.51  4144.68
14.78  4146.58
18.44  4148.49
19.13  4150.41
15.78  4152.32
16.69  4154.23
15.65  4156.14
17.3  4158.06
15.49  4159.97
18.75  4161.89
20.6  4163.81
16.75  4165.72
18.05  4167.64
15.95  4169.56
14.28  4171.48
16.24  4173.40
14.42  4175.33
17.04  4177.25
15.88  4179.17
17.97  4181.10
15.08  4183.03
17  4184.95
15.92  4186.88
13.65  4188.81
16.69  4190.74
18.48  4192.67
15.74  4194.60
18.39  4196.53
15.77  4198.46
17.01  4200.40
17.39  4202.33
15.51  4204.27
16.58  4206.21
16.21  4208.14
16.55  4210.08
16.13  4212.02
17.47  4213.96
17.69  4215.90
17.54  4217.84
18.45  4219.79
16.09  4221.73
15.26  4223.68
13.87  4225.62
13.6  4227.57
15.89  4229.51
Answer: 1.4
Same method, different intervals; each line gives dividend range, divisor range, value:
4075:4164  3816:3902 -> 1.57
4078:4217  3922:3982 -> 1.59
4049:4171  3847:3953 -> 1.44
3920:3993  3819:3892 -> 1.07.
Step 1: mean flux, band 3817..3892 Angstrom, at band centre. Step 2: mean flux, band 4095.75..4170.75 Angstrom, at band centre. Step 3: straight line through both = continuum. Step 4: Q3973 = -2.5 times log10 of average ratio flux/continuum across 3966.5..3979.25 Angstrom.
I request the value 0.41 mag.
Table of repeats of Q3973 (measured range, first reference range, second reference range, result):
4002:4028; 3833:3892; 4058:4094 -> -0.131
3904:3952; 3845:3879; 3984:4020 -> 0.207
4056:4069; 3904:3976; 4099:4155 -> -0.092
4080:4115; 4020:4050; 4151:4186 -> 0.049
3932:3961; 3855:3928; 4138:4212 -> 0.164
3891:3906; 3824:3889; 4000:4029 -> 0.097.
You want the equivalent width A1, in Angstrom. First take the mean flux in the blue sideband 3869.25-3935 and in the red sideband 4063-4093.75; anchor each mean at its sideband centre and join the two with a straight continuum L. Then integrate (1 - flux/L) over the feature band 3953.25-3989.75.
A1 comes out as 5.2 Angstrom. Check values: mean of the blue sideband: 12.5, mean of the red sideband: 16.6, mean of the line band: 12.1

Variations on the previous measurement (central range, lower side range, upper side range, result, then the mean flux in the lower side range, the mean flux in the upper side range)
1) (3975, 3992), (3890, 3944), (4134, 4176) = -1.97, 12.2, 16.9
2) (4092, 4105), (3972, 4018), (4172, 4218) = 0.53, 15.7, 16.5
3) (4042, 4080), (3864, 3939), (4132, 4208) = -3.94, 12.5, 16.7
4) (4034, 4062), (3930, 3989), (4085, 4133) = -4.81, 11.7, 16.3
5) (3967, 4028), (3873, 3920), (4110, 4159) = -3.29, 12.7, 16.9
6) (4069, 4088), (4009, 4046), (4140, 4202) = 0.95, 17.6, 16.6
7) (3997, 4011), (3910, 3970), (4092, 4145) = -2.47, 12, 16.5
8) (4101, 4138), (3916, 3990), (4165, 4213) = -3.93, 12.1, 16.3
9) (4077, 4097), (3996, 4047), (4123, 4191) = 0.15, 17.2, 16.5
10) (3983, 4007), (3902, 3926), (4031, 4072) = -0.53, 14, 16.9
